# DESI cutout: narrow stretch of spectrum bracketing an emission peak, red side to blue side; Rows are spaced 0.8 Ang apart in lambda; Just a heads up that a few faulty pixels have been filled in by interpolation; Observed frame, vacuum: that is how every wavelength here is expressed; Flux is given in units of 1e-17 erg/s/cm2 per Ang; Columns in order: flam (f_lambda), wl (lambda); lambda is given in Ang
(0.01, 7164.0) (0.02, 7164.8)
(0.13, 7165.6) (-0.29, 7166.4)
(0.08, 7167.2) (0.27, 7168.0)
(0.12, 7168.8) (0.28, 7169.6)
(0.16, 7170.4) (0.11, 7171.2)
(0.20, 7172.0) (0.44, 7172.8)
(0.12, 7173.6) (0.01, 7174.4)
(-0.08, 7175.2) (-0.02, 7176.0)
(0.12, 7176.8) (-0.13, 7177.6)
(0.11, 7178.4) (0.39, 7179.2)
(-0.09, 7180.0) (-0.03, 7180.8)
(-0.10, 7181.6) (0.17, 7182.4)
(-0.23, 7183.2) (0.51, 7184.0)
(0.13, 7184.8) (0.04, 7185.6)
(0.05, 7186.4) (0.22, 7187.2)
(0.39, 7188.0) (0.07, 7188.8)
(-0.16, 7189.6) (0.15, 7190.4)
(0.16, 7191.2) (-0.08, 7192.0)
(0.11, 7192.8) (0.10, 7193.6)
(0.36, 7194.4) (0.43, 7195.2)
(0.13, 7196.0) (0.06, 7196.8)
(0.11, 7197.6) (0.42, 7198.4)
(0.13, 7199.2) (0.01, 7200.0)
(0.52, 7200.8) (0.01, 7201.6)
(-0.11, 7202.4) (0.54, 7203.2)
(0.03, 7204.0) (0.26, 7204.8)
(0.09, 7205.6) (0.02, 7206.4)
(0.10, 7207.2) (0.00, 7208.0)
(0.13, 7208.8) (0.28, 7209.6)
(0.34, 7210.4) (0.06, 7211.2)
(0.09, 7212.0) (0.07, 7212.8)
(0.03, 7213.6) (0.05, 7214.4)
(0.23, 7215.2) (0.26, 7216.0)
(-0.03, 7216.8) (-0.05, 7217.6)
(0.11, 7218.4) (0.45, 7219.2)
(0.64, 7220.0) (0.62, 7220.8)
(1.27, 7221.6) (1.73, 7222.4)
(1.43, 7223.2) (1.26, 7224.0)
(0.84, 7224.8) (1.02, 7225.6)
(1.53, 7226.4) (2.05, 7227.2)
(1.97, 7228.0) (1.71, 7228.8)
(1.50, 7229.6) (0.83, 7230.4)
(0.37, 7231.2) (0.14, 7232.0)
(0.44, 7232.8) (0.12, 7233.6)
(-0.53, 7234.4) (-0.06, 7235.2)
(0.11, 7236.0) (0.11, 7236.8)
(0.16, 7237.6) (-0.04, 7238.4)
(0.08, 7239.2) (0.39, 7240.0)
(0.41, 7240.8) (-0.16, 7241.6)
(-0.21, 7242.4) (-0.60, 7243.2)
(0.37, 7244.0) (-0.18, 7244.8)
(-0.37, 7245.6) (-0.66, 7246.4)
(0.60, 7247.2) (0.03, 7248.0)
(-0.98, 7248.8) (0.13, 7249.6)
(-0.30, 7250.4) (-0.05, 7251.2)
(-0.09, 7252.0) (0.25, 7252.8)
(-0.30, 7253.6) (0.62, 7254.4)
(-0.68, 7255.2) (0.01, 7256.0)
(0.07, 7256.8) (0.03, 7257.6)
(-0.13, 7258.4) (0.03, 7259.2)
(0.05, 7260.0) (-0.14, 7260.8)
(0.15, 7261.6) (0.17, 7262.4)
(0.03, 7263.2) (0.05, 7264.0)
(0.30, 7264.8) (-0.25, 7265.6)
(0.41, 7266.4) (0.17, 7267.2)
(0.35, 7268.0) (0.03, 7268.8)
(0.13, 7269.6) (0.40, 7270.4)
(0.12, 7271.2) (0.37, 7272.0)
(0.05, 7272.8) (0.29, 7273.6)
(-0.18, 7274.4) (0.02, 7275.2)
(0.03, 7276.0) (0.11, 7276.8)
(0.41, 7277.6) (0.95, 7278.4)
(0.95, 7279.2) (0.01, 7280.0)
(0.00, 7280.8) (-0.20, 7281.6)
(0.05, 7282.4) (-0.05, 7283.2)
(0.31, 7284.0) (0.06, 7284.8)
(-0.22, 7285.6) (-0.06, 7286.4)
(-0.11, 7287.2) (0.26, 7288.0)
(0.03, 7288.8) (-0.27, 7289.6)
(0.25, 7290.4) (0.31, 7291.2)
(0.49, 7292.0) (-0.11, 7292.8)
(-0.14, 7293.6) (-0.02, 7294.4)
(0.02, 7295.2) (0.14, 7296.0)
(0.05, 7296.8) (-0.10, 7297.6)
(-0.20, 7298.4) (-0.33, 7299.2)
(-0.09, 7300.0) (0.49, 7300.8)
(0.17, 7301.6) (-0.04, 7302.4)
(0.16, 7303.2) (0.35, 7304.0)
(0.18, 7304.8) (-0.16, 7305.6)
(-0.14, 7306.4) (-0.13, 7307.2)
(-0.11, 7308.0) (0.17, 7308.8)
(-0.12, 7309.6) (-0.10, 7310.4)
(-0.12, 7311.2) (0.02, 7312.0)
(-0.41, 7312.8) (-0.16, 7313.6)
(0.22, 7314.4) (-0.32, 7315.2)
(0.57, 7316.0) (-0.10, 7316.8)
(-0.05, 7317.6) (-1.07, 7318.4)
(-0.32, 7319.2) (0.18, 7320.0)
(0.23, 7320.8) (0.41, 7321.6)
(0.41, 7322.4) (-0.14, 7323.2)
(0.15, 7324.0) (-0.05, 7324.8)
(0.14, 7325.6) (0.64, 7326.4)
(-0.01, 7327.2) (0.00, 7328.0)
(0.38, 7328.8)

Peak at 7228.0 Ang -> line [O II] 3727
